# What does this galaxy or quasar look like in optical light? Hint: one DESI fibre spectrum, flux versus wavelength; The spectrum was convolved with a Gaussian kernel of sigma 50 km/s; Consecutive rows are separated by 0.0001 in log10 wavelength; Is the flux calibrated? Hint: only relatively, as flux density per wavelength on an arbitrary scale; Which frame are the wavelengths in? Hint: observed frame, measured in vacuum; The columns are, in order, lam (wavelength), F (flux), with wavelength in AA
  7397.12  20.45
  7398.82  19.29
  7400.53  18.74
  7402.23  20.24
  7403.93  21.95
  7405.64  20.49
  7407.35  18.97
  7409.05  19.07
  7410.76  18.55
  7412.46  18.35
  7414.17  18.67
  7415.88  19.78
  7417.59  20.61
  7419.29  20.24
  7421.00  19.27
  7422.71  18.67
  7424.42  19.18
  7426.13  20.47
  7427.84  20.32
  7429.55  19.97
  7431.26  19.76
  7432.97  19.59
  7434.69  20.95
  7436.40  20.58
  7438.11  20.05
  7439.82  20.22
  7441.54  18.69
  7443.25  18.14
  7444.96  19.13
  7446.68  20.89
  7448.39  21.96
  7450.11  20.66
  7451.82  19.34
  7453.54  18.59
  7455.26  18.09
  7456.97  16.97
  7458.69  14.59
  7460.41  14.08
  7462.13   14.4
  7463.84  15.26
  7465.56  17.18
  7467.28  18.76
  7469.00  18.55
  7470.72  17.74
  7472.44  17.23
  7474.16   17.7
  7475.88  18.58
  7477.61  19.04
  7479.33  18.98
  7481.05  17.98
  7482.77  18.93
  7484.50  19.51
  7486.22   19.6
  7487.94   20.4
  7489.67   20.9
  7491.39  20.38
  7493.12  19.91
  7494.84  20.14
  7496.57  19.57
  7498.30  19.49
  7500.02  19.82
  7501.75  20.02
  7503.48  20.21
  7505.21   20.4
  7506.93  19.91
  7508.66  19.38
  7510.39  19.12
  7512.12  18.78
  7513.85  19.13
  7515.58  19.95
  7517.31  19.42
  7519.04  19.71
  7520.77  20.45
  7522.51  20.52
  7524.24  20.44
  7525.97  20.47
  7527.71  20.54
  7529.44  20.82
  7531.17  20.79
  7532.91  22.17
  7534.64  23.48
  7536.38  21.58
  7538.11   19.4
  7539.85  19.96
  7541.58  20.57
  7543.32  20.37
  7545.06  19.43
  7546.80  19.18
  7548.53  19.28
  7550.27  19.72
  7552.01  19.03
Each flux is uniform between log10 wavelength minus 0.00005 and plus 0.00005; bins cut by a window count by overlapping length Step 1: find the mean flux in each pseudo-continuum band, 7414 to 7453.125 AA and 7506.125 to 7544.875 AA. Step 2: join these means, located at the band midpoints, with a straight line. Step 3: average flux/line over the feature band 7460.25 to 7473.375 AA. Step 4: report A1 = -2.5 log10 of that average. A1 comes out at 0.191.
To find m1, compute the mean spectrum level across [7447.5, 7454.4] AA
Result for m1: 20.1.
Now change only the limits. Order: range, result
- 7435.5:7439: 20.4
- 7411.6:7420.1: 19.5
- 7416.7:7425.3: 19.6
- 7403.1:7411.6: 19.8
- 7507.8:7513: 19.1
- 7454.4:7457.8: 17.6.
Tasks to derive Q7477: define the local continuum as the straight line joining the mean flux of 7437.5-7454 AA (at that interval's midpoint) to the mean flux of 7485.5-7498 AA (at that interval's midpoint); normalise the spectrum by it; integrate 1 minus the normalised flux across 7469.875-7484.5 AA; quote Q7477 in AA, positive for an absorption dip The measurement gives 1.2 AA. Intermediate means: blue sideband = 19.8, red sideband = 20.1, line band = 18.3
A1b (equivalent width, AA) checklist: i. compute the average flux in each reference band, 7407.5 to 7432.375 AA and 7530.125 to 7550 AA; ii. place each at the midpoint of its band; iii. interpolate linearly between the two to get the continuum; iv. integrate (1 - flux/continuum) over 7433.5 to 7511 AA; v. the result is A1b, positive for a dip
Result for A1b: 3.9 AA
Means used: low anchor 19.5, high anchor 20.5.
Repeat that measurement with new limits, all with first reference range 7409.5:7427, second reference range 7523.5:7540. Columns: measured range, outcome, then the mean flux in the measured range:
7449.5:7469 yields 2.8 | 17.1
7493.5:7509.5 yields 0.5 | 19.9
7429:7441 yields -0.3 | 20.1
